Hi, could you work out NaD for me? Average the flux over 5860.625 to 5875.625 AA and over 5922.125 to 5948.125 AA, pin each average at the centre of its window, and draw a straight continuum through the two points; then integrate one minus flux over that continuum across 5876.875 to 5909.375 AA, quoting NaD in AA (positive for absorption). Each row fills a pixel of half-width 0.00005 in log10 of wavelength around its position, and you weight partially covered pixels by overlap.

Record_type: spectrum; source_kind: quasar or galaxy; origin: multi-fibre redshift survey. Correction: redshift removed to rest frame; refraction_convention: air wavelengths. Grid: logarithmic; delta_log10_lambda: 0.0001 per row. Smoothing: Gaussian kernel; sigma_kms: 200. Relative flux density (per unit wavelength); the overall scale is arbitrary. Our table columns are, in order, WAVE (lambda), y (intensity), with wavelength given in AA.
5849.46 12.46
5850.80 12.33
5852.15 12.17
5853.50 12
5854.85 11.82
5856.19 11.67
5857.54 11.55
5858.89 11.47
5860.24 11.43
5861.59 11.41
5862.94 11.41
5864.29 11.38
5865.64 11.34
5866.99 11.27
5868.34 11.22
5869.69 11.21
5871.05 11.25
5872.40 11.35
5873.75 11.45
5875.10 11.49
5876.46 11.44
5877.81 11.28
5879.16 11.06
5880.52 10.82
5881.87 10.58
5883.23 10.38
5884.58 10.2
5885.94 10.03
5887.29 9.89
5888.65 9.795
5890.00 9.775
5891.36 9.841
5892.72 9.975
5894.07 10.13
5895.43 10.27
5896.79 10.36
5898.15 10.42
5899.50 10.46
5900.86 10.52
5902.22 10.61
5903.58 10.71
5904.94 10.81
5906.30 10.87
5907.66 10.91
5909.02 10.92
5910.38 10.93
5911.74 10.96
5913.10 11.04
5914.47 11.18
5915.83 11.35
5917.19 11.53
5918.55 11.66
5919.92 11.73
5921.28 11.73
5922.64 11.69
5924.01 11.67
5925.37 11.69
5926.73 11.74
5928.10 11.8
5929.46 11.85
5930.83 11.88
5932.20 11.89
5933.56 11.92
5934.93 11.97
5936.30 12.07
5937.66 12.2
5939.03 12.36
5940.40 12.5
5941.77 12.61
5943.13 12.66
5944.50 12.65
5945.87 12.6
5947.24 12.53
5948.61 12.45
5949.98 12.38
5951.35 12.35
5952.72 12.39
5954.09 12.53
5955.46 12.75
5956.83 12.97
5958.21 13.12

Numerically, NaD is 3.3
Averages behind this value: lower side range 11.3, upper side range 12.1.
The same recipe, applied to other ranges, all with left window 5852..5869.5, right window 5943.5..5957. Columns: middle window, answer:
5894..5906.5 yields 1.52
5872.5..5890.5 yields 1.68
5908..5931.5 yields 1.38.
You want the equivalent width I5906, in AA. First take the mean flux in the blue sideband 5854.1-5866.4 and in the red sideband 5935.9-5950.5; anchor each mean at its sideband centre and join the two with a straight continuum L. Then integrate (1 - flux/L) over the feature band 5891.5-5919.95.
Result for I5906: 2.9 AA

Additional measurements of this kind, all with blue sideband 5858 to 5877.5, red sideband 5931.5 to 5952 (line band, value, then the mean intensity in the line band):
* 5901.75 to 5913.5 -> 1.02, 10.9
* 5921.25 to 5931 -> 0.31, 11.8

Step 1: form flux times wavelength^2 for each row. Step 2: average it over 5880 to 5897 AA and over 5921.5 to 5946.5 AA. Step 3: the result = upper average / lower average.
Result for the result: 1.2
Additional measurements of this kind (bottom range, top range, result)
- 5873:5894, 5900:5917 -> 1.05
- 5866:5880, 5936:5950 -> 1.13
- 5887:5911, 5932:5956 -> 1.21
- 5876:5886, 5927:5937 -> 1.13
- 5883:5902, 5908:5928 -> 1.13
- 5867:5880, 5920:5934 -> 1.06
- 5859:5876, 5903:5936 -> 1.03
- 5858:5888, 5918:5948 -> 1.11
